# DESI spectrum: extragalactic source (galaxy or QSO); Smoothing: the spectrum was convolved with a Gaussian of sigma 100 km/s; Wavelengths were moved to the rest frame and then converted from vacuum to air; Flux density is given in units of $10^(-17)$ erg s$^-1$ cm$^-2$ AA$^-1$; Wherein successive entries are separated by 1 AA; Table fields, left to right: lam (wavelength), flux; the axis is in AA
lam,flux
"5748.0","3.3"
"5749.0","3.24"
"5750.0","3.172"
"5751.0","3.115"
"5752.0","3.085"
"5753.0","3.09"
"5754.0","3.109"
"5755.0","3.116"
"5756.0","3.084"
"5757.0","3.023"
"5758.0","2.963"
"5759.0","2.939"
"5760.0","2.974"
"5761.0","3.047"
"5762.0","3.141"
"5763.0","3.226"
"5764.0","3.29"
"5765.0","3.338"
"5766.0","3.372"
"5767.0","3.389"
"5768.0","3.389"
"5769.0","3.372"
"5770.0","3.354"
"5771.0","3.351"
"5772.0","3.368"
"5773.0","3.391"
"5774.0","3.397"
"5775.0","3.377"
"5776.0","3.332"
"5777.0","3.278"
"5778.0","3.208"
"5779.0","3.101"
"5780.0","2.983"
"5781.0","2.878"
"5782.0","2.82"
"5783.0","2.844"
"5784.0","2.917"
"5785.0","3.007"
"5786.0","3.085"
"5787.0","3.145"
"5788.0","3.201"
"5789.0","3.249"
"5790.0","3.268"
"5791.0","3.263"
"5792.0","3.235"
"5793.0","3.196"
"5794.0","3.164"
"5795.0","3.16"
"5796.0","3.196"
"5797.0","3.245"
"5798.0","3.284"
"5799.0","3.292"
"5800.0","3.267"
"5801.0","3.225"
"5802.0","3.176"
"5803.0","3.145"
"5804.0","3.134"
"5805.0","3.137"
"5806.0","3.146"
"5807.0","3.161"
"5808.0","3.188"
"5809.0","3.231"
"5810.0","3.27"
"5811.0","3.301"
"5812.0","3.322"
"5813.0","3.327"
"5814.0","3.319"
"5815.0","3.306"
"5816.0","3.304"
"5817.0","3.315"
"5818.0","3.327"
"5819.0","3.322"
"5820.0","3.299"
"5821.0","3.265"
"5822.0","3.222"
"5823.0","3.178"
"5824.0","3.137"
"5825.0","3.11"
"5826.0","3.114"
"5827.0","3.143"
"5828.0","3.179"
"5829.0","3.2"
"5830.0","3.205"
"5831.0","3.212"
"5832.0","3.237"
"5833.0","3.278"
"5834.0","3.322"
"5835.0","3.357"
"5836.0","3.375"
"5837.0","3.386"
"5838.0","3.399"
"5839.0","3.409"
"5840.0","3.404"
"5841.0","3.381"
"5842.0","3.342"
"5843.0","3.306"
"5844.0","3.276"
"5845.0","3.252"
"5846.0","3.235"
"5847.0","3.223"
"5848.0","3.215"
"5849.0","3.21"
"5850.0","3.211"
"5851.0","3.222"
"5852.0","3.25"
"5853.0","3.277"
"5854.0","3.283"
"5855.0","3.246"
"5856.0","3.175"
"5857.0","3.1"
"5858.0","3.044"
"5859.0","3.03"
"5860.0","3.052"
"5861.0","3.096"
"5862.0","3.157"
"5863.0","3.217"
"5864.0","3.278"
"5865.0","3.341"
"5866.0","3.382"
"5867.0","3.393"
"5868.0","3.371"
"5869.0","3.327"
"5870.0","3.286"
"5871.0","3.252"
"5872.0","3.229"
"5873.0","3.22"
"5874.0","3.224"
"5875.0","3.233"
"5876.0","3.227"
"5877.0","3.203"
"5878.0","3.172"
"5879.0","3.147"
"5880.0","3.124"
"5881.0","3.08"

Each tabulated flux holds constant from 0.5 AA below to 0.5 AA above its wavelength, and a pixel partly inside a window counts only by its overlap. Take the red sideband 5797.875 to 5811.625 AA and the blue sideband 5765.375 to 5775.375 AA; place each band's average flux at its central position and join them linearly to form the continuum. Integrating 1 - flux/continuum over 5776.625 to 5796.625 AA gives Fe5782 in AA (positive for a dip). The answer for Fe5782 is 1.1 AA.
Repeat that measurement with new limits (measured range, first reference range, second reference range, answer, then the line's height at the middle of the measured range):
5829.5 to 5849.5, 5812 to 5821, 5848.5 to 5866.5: -0.3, 3.25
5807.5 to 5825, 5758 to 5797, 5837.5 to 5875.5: -0.3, 3.22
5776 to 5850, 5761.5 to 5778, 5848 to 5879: 1.4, 3.28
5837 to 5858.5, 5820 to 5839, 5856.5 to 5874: -0.2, 3.23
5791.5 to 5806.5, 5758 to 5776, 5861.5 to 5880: 0.3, 3.27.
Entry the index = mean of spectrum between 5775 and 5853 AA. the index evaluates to 3.22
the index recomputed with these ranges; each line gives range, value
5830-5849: 3.31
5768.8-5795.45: 3.18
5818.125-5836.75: 3.23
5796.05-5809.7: 3.2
